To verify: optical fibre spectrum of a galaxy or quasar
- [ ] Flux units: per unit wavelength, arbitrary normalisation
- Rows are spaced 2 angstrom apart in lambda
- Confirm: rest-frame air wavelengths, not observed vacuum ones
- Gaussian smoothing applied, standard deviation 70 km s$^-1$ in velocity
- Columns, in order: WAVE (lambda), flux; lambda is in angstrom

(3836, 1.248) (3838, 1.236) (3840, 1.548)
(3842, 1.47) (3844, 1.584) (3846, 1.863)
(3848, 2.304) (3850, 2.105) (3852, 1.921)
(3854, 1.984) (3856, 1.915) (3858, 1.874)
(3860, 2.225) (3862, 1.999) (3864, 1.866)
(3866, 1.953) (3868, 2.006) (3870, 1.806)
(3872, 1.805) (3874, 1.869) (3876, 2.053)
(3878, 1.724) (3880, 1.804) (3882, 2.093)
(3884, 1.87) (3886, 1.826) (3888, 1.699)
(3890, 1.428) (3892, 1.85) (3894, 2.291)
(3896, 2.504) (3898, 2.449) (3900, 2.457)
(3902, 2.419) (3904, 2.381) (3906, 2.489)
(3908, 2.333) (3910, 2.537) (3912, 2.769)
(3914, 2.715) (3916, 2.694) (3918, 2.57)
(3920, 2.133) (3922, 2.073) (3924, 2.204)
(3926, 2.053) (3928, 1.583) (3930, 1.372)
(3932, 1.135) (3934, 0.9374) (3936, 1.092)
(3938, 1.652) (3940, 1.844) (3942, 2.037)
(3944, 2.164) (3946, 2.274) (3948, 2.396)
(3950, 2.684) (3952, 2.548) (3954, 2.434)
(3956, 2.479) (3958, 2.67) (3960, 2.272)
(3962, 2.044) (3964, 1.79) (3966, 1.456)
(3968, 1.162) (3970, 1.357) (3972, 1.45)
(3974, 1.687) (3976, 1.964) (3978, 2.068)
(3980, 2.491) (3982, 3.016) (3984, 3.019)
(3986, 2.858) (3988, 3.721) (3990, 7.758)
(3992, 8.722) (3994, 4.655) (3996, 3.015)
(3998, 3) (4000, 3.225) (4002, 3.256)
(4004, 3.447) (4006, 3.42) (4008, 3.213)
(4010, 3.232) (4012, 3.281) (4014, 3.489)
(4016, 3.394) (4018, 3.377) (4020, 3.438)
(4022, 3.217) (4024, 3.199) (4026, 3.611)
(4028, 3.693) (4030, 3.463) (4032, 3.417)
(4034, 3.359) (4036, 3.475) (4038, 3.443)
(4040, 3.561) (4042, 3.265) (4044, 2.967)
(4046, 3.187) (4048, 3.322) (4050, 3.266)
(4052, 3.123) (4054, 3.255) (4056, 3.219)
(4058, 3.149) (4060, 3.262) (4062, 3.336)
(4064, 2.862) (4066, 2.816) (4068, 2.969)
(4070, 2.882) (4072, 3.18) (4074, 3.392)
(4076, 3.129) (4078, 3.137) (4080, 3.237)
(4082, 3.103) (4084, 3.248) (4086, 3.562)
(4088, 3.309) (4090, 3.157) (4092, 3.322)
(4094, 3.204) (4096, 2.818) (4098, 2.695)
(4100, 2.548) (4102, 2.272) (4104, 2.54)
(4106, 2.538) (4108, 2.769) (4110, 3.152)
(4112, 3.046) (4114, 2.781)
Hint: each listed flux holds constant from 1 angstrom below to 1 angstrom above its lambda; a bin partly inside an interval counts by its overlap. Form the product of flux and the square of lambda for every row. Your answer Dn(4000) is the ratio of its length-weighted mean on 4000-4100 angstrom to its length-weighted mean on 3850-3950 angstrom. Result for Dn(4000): 1.72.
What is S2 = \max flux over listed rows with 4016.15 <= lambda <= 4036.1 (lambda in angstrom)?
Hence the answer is 3.693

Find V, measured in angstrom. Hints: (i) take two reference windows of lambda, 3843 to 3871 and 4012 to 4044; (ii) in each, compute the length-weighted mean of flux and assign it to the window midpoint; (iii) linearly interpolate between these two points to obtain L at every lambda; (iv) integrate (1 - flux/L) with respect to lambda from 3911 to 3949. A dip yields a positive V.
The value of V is 8.6 angstrom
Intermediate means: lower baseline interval 1.96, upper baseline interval 3.41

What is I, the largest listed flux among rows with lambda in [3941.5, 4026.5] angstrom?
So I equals 8.722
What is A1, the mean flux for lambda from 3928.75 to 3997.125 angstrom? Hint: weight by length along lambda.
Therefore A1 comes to 2.53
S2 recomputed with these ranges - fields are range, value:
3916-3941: 2.694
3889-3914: 2.769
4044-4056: 3.322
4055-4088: 3.562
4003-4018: 3.489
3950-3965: 2.684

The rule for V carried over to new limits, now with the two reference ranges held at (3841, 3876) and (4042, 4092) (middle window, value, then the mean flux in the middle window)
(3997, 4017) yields -3.4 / 3.3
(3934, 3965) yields 4.4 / 2.12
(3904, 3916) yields -1.8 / 2.56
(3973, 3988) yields 0.7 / 2.53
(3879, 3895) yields 1.8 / 1.86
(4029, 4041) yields -1.9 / 3.45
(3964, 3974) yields 4.5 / 1.43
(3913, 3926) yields -0.5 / 2.37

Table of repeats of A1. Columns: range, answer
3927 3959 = 1.96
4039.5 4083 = 3.16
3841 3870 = 1.93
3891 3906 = 2.35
